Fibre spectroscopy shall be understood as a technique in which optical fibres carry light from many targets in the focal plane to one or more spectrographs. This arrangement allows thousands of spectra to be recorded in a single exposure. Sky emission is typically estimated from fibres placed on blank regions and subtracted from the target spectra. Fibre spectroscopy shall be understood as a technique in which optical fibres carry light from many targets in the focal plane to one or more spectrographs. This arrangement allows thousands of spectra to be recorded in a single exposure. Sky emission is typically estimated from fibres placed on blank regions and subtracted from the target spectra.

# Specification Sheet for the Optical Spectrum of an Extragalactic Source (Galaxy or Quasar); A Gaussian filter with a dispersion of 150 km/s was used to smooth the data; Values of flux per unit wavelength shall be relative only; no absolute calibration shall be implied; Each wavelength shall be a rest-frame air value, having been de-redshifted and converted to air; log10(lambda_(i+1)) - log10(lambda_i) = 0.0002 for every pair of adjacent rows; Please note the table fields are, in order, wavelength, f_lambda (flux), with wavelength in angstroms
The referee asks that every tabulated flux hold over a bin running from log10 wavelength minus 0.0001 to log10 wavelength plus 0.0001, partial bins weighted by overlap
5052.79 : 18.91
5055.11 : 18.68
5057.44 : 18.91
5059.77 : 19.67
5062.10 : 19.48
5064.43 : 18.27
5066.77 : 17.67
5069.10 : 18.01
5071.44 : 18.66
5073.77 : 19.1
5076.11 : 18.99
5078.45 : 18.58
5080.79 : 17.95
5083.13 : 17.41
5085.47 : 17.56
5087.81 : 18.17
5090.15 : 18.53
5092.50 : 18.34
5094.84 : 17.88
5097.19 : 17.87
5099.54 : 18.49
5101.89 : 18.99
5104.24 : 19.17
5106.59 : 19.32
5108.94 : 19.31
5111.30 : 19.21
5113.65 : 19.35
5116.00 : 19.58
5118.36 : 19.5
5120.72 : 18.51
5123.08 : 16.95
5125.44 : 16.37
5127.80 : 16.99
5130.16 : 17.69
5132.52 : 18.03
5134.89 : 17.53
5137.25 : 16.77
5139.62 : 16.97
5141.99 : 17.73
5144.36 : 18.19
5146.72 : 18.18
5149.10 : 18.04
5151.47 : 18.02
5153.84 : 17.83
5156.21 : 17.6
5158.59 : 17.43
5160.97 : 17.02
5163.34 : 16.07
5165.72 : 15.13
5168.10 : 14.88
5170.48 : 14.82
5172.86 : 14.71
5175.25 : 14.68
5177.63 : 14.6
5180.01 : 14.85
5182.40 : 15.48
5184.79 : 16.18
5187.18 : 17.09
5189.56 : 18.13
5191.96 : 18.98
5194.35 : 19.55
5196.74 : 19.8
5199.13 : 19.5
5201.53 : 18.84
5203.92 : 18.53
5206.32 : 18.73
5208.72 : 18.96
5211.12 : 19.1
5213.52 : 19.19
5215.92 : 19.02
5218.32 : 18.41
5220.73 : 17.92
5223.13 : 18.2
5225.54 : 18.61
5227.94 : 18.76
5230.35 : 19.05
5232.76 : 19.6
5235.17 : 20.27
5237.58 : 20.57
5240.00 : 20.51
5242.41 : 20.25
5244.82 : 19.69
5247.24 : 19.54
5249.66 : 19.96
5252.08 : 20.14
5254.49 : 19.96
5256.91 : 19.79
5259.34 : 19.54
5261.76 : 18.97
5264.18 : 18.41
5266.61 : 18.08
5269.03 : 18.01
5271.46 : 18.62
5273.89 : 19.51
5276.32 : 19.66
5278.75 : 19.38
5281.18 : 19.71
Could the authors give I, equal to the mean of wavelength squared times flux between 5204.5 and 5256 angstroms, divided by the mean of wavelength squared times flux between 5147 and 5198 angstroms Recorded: 1.2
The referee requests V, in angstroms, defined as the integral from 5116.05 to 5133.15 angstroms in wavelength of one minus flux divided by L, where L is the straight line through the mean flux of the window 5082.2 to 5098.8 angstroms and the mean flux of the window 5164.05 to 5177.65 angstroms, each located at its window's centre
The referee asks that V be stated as -1.2 angstroms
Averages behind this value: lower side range 18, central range 17.8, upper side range 14.9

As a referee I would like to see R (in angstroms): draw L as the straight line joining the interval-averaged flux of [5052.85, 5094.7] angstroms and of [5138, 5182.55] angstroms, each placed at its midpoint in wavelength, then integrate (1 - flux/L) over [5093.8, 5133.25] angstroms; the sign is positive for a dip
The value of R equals -2.0 angstroms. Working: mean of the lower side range 18.5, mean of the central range 18.4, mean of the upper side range 16.5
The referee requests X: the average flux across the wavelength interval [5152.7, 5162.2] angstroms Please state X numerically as 17.5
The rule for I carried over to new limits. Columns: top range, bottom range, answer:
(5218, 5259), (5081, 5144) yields 1.13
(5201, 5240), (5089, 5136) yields 1.08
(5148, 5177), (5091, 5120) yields 0.88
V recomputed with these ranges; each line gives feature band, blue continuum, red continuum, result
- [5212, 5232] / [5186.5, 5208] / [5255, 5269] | 0.21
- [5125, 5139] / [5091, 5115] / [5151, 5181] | 0.17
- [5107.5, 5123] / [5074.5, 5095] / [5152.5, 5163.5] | -1.09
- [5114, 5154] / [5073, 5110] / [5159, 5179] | -2.65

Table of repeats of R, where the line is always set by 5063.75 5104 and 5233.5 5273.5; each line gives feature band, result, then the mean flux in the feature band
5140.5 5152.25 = 0.5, 18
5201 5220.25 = 0.4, 18.8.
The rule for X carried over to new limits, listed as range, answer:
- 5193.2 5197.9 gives 19.7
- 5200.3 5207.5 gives 18.7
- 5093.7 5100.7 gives 18.1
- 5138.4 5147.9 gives 17.8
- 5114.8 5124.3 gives 18.6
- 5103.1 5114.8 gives 19.3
